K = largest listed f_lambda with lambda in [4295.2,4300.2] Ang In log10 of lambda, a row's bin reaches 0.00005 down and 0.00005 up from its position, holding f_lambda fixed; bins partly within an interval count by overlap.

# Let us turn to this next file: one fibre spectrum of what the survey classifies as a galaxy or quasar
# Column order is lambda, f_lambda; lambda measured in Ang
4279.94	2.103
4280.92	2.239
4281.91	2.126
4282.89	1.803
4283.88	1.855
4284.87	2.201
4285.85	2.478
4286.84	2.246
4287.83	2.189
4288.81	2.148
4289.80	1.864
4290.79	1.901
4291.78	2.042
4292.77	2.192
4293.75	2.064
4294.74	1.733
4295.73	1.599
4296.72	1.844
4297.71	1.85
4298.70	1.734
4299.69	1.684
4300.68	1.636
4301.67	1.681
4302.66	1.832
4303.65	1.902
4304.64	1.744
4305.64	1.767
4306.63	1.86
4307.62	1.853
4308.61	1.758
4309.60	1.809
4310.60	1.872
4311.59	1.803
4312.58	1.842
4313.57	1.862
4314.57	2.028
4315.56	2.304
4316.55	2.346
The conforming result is 1.85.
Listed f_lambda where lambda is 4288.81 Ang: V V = 2.148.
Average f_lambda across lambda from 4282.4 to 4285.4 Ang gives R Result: 1.96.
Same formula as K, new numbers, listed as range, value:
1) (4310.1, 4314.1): 1.872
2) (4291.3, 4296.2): 2.192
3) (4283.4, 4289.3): 2.478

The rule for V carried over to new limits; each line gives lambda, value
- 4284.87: 2.201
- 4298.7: 1.734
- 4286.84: 2.246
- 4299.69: 1.684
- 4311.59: 1.803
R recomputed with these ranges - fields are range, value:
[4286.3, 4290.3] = 2.11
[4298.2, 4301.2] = 1.68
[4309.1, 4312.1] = 1.83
